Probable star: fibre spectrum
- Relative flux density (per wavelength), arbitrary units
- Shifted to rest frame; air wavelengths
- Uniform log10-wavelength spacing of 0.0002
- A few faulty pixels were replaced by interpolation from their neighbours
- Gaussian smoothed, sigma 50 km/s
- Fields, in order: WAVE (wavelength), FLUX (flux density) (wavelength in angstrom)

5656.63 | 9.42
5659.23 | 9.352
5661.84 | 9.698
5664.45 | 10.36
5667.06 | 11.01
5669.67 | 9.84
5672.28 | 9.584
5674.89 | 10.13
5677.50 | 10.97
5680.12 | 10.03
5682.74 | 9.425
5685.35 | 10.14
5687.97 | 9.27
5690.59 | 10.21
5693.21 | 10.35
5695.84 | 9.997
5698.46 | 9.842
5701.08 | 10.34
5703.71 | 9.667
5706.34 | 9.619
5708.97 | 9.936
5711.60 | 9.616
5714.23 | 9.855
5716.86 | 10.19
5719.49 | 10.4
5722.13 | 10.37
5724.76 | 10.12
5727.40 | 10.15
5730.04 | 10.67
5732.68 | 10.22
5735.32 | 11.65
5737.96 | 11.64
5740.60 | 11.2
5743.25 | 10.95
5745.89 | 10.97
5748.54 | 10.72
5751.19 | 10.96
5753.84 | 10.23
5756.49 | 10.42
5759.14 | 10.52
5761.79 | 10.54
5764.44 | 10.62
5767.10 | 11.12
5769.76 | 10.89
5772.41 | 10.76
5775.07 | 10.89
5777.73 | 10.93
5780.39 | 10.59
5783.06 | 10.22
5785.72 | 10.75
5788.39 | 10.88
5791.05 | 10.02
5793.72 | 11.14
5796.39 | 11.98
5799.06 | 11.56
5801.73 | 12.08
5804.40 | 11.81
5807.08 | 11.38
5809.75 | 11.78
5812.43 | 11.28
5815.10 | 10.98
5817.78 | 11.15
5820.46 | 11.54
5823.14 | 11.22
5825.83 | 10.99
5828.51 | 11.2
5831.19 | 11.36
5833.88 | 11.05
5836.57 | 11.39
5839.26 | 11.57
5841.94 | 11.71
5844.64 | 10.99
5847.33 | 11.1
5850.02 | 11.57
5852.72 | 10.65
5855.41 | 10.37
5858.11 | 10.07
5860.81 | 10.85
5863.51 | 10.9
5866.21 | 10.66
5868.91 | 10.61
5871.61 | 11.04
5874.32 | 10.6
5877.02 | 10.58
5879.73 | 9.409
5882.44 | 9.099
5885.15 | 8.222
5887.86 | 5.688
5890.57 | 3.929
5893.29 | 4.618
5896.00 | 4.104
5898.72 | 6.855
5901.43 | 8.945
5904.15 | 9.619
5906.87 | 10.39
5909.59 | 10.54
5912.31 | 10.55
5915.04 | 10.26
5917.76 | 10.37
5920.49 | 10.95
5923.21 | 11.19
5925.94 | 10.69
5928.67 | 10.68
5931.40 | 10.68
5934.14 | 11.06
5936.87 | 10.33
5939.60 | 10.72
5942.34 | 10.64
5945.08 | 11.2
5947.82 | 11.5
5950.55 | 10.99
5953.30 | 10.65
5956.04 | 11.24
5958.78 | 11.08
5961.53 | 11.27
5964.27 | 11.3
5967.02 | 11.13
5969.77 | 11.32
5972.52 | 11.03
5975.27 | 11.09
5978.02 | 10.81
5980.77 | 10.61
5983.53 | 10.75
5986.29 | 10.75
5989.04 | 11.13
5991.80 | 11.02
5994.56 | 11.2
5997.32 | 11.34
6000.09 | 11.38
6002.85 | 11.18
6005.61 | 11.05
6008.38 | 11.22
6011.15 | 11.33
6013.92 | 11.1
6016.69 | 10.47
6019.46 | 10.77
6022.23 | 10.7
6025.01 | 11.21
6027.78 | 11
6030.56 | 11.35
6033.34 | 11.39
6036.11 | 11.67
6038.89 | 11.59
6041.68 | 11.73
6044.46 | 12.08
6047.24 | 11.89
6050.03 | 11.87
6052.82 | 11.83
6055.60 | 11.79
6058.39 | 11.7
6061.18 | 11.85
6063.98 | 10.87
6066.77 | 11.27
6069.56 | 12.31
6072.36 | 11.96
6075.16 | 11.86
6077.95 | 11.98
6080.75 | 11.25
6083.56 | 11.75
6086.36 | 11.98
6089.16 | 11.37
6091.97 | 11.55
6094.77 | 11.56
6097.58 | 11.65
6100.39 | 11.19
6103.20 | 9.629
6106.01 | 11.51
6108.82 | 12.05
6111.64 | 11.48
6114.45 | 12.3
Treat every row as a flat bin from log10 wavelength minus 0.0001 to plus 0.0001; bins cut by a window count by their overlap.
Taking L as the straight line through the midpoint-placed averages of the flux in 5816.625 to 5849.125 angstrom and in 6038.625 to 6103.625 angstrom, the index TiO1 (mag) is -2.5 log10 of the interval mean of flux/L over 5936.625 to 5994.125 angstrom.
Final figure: 0.05 mag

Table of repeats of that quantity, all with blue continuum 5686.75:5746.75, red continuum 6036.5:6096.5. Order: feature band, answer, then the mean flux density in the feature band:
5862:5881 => 0.04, 10.6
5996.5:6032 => 0.04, 11.1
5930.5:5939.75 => 0.05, 10.7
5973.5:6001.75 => 0.04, 11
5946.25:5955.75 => 0.02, 11.1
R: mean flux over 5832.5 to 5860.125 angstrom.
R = 11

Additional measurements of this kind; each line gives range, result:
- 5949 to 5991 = 11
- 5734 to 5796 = 10.8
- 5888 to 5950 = 9.49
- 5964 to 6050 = 11.2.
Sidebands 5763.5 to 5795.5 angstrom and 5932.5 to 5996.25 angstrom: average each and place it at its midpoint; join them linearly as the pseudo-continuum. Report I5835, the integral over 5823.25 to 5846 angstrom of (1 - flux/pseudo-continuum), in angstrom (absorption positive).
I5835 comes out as -1.0 angstrom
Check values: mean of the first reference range 10.8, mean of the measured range 11.3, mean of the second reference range 11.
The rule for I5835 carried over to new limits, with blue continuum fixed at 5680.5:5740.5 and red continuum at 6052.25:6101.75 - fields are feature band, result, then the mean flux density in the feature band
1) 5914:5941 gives 0.87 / 10.7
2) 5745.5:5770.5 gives -0.74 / 10.7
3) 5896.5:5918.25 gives 3.03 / 9.45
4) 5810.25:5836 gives -1.42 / 11.2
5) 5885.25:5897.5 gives 6.65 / 4.98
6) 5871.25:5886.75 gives 1.68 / 9.68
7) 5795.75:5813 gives -1.86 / 11.7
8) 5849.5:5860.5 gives 0.15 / 10.6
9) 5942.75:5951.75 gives -0.03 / 11.2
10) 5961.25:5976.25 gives 0.04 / 11.2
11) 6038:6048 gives -0.27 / 11.8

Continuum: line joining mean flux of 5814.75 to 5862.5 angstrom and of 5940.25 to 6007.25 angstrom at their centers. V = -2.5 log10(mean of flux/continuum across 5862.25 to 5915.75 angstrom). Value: 0.25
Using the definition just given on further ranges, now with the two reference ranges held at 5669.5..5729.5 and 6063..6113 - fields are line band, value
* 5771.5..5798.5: -0.05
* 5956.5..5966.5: -0.02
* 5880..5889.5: 0.35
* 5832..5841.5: -0.08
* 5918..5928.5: 0.00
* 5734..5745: -0.12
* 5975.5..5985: 0.03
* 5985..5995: 0.01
